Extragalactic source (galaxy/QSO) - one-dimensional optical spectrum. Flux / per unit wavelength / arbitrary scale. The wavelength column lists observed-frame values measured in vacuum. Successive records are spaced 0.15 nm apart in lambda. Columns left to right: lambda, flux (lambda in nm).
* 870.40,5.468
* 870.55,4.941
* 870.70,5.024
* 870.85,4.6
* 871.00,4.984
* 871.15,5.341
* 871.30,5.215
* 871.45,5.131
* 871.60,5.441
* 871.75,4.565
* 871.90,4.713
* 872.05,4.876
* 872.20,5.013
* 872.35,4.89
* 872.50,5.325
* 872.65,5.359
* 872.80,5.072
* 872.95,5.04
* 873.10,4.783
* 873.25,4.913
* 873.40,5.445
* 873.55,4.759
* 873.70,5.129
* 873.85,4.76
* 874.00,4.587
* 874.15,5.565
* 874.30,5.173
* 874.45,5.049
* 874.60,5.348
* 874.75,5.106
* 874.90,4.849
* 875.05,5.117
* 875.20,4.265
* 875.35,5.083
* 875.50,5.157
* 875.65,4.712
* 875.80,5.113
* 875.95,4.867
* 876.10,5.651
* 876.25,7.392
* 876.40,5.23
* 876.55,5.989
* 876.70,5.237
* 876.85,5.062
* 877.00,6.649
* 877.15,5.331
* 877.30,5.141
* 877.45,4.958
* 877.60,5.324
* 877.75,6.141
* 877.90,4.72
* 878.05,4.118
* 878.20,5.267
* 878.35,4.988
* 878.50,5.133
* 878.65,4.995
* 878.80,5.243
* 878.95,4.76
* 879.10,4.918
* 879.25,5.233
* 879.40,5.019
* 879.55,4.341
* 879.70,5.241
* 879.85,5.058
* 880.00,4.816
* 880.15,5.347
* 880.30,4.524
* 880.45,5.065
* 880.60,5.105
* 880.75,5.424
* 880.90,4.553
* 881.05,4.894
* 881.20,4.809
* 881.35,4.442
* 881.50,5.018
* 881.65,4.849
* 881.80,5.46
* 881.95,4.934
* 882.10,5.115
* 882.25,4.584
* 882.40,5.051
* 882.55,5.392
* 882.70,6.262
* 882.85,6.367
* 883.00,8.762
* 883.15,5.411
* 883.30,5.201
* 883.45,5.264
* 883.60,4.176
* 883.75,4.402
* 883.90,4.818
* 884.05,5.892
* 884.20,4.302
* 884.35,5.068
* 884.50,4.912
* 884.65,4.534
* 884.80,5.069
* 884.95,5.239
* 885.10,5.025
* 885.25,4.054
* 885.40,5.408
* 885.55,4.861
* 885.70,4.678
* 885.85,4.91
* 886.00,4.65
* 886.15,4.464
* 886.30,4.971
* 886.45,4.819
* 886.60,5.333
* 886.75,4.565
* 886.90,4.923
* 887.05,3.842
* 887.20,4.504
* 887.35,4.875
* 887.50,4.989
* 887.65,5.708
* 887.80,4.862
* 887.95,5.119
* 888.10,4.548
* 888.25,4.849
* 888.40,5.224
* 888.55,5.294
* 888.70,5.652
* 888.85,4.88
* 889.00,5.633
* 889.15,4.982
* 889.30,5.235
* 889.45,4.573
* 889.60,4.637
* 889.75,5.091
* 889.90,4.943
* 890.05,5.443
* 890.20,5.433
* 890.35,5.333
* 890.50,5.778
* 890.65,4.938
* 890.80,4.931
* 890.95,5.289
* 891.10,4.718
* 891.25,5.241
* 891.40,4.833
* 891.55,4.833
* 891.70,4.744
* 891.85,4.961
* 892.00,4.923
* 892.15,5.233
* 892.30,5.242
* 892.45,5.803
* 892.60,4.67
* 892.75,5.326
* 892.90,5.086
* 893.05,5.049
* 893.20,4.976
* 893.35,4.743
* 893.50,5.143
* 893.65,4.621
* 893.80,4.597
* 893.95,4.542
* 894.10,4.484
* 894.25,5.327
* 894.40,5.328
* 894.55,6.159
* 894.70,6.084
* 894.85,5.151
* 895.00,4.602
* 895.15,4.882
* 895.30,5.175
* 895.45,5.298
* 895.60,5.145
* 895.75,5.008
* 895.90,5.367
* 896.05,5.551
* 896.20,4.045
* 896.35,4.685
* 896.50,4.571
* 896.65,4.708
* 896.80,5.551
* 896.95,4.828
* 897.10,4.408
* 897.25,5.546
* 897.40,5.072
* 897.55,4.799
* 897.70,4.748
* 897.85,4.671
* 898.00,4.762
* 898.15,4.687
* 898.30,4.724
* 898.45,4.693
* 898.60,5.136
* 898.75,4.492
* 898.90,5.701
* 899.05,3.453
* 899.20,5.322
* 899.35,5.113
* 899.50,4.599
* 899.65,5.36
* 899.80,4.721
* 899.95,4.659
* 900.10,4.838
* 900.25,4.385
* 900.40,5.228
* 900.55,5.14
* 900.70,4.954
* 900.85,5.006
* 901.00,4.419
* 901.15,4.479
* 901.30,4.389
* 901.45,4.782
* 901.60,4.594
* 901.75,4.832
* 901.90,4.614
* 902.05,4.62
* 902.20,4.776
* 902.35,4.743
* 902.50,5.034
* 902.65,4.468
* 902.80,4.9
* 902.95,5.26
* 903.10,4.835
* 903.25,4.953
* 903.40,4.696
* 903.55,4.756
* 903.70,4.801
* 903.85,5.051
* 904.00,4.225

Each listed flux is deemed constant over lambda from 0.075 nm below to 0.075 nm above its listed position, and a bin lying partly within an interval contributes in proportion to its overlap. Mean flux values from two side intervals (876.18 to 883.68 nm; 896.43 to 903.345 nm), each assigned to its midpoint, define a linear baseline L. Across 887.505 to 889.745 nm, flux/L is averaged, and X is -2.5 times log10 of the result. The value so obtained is -0.01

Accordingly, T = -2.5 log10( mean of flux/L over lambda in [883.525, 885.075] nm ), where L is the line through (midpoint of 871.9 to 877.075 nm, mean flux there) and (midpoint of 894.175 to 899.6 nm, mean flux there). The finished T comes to 0.05 mag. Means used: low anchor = 5.19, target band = 4.85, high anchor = 4.98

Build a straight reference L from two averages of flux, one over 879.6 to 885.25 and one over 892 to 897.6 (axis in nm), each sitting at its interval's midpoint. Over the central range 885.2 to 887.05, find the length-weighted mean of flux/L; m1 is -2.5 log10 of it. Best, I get 0.07 mag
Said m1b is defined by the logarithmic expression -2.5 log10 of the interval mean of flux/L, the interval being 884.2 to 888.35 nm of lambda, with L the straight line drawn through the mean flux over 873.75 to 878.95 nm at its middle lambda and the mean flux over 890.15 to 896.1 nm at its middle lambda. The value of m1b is 0.068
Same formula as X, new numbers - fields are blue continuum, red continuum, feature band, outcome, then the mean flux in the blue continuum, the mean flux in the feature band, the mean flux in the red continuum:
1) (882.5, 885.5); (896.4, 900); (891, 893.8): 0.00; 5.27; 5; 4.85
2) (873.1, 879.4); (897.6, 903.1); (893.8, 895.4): -0.06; 5.18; 5.15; 4.79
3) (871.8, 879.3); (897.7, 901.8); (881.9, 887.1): -0.01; 5.15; 5.07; 4.78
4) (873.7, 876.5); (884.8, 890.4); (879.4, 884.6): -0.02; 5.17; 5.14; 4.96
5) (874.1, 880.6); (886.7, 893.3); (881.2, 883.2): -0.08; 5.17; 5.49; 5.04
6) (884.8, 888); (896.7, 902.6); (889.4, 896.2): -0.05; 4.85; 5.08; 4.82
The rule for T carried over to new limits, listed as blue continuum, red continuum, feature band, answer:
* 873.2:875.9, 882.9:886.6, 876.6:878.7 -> -0.045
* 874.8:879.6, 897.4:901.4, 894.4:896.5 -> -0.062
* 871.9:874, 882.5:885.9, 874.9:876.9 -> -0.047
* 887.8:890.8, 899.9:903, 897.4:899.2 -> 0.023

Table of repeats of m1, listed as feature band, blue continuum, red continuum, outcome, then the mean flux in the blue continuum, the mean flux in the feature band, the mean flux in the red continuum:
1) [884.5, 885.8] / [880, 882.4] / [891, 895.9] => 0.026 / 4.94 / 4.86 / 5.07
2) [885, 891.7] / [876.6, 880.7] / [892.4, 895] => 0.028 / 5.11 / 4.97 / 5.1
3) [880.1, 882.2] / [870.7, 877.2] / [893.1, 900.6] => 0.028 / 5.16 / 4.96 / 4.94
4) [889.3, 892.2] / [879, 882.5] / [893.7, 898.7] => -0.018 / 4.95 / 5.05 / 4.98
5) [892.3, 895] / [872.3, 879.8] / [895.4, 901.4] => -0.042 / 5.15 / 5.11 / 4.85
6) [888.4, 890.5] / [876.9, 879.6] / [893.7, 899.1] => -0.036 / 5.13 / 5.19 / 4.95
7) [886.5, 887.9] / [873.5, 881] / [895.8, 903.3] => 0.032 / 5.13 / 4.85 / 4.82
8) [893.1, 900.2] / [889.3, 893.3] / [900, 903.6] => -0.002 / 5.08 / 4.94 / 4.78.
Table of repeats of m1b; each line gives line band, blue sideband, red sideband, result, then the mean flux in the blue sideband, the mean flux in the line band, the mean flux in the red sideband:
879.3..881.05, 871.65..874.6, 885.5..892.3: 0.010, 5.01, 4.96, 4.99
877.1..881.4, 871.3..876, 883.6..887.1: -0.018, 5.01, 5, 4.81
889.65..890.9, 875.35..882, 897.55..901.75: -0.060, 5.14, 5.23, 4.78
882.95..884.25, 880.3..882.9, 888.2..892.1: -0.044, 5.11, 5.31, 5.09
